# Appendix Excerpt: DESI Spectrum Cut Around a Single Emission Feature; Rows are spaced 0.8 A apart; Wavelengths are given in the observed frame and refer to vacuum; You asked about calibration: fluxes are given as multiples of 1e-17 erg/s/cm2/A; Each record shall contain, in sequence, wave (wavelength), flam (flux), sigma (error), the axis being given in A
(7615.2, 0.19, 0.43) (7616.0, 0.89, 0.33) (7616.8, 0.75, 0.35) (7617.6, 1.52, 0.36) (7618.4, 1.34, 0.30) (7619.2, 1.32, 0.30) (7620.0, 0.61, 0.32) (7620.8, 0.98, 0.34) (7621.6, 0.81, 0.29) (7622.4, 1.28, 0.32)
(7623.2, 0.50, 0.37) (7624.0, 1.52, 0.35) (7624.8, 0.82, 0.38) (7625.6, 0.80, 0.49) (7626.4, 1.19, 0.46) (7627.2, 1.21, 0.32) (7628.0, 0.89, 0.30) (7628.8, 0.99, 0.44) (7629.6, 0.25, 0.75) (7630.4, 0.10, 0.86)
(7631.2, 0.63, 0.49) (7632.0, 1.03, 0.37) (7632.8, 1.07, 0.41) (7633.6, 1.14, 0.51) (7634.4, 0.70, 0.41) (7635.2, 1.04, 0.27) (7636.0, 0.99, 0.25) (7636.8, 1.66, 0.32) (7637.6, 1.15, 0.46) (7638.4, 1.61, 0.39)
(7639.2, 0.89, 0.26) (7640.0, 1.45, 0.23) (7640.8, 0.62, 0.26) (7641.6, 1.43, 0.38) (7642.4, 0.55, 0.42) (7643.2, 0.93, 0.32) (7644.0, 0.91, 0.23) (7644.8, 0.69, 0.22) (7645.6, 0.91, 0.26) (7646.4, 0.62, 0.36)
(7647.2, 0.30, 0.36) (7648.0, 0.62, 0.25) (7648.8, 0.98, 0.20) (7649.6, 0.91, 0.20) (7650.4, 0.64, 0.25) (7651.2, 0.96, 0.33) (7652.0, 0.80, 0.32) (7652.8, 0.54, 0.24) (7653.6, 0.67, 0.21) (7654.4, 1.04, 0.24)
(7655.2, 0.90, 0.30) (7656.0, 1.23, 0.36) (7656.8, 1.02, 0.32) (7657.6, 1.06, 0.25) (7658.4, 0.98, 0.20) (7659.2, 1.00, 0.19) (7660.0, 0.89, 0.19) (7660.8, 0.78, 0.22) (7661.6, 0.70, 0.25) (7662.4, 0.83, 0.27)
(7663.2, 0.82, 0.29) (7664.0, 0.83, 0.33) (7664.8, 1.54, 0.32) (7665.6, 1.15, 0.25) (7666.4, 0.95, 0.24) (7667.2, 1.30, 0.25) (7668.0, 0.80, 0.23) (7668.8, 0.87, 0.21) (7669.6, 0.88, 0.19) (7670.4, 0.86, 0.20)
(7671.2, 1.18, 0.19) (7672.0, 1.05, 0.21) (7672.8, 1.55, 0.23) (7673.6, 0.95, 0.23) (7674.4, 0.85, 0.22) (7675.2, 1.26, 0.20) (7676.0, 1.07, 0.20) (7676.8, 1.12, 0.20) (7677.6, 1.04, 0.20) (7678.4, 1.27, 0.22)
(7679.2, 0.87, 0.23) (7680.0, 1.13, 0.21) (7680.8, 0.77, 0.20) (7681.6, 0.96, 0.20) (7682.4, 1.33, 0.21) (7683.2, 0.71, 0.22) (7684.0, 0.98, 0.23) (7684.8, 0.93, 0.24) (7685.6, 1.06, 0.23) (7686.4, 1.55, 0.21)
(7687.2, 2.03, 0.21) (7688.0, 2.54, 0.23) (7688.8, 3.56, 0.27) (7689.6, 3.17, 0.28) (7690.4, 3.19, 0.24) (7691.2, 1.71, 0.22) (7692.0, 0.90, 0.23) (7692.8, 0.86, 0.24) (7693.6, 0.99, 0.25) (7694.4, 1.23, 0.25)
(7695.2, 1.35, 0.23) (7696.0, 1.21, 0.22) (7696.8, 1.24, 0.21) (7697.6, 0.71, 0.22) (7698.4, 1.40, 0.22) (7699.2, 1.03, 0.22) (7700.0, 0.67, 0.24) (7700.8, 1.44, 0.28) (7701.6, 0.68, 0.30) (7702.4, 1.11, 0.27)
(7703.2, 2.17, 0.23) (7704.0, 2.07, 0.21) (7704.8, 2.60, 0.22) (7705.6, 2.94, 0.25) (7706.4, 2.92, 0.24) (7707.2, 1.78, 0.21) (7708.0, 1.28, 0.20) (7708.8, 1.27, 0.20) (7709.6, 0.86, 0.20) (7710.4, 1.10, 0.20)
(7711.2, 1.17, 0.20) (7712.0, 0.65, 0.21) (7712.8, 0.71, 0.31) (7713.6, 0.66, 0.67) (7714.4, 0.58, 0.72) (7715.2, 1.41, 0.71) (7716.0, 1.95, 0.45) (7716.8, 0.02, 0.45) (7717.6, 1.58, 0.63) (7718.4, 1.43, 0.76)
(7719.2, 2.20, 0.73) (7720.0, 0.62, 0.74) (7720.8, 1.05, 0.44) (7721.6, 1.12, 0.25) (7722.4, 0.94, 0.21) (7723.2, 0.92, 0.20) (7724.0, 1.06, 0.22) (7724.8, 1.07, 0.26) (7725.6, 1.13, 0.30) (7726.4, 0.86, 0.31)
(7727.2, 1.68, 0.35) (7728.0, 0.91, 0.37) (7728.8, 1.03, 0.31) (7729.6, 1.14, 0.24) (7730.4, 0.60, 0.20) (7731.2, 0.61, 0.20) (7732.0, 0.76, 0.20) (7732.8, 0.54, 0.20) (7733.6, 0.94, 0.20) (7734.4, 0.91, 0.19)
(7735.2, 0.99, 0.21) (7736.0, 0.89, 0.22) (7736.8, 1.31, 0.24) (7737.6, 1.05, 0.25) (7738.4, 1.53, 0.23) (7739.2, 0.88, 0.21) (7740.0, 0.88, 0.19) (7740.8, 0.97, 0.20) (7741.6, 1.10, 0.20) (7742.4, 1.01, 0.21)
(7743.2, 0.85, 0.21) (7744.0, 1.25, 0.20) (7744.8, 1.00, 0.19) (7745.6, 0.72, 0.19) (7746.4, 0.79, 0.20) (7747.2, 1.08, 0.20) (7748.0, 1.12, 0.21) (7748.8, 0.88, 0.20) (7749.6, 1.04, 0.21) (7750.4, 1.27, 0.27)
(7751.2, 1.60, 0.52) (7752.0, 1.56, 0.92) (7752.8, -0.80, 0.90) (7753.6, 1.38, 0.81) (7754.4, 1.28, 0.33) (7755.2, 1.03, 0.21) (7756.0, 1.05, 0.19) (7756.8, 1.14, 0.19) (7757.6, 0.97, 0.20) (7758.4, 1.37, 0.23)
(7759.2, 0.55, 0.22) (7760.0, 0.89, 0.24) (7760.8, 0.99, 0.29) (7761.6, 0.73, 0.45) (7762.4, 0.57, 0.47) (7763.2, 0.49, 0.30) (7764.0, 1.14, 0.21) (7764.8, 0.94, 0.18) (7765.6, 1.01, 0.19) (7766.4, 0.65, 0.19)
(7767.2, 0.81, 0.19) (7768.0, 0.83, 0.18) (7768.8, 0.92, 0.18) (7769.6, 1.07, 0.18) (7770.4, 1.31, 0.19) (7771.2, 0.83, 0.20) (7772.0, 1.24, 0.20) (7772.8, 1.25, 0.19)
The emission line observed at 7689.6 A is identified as [S II]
